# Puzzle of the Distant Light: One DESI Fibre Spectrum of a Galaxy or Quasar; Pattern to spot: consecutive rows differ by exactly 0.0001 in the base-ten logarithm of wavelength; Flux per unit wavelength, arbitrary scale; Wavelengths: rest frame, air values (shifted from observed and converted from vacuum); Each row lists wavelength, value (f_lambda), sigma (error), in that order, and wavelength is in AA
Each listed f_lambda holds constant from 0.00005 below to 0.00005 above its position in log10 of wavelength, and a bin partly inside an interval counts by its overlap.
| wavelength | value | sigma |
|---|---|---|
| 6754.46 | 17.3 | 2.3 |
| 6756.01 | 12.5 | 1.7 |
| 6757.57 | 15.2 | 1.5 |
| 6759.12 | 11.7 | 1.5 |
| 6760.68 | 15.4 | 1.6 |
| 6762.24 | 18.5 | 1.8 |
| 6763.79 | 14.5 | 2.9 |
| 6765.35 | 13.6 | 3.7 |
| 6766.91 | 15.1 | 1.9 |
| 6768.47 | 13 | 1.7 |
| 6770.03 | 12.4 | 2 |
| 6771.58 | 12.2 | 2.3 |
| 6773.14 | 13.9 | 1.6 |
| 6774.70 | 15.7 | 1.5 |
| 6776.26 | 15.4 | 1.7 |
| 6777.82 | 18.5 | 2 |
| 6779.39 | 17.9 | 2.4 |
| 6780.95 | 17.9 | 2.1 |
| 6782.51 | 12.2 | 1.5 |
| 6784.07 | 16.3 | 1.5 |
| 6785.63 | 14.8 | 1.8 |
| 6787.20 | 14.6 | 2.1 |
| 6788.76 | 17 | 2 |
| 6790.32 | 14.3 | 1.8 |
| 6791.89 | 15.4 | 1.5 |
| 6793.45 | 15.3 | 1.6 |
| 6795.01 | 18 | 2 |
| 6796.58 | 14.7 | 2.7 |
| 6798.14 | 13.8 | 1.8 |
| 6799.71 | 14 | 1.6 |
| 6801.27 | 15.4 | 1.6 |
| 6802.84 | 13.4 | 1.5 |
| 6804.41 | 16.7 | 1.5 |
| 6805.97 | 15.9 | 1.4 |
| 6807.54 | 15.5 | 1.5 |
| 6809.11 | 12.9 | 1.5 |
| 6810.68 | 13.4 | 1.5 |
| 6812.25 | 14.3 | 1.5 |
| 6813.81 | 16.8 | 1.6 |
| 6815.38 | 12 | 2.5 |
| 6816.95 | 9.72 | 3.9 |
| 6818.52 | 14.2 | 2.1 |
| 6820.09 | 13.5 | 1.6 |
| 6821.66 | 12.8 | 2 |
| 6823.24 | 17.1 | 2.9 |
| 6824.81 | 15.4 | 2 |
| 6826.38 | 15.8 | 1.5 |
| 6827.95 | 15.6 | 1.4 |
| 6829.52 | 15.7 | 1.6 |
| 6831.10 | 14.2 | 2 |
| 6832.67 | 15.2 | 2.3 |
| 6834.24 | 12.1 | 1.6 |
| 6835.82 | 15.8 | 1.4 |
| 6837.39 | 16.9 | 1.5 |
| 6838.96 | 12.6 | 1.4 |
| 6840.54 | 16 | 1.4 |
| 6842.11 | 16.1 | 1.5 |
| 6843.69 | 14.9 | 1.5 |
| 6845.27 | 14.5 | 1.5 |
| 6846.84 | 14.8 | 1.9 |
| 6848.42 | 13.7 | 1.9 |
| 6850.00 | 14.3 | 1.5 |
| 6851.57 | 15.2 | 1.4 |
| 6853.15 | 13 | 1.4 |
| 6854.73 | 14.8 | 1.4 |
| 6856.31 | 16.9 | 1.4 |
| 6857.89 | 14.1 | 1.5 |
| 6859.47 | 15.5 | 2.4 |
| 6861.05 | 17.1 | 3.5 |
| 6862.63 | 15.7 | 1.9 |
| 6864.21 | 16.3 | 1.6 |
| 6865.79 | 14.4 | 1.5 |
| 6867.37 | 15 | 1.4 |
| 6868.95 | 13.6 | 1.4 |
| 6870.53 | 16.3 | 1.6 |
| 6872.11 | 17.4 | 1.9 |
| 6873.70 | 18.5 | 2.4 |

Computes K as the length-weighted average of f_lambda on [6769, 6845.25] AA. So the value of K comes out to 14.9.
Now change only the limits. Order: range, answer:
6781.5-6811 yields 15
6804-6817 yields 14.3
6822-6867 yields 15.1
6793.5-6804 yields 15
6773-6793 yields 15.7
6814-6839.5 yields 14.4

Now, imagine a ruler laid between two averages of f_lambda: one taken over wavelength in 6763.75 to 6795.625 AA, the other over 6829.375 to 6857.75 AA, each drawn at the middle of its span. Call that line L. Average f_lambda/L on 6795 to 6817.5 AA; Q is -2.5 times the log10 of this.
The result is 0.05 mag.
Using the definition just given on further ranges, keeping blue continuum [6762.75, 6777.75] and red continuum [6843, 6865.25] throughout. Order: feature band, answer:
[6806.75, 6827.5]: 0.04 mag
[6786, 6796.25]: -0.09 mag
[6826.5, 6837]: -0.01 mag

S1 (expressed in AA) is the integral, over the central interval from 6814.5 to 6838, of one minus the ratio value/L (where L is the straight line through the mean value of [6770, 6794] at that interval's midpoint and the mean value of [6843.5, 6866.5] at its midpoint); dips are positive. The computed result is 1.2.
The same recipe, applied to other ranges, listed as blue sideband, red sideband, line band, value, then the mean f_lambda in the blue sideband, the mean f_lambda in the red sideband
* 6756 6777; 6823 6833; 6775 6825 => -0.14 AA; 14.3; 15.5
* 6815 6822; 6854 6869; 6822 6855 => -2.70 AA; 12.4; 15.4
